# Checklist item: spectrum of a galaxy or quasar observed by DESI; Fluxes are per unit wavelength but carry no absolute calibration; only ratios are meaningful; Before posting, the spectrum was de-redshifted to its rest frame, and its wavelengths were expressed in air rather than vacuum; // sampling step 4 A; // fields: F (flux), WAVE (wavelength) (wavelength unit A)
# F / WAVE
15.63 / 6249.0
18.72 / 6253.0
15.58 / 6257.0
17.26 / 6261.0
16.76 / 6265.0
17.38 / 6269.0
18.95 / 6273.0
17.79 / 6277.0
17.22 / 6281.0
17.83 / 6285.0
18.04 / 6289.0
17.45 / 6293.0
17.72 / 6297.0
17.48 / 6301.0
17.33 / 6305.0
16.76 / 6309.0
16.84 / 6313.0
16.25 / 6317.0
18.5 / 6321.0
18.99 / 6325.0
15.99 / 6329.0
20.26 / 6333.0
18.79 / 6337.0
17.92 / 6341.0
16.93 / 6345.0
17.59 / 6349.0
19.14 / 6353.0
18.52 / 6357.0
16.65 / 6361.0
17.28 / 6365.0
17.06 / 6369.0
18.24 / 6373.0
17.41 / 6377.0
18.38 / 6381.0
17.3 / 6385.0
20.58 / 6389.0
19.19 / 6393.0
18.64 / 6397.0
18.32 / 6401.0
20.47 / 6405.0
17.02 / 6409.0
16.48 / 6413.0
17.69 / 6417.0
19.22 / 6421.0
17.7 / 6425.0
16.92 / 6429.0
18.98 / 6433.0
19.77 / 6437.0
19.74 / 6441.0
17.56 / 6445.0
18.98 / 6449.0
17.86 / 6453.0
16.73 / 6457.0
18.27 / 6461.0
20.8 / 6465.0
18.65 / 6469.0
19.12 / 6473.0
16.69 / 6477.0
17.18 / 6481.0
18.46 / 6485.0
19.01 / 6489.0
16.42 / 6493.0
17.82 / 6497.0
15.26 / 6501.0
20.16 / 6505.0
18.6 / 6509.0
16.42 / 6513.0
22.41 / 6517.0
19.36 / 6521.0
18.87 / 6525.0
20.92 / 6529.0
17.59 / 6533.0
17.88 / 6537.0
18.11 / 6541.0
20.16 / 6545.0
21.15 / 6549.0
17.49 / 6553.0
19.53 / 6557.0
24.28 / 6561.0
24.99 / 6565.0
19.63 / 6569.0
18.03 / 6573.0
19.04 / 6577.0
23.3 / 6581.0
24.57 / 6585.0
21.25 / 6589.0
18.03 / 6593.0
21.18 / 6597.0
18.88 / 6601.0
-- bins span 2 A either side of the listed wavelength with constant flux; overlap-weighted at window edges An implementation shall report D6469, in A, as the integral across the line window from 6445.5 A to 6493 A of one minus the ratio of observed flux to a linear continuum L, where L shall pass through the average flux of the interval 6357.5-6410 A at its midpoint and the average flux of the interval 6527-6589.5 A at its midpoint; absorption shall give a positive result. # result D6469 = 2.68 A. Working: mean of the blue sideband 18.2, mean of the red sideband 20.5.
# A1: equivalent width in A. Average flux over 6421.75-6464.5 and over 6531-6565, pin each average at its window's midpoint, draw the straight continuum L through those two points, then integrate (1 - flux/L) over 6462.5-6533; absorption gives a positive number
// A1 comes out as 2.1 A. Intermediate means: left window 18.4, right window 19.8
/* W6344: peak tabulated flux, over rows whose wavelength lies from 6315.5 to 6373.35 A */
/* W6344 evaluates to 20.26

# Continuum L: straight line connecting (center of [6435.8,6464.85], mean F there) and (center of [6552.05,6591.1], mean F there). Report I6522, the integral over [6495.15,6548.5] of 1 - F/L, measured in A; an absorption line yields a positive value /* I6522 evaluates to 3.61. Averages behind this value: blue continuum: 18.5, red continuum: 21.3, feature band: 18.8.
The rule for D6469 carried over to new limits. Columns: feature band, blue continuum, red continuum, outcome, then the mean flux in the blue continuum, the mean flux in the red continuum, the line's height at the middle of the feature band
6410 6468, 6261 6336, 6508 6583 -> 1.9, 17.6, 19.9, 18.9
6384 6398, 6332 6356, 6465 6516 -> -0.6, 18.4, 18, 18.3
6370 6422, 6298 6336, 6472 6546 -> -1.1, 17.6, 18.4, 18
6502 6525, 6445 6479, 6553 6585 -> 0.7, 18.3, 21.2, 19.7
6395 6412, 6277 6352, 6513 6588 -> 0.2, 17.7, 20.3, 18.7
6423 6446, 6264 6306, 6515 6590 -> 0.9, 17.7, 20.4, 19.2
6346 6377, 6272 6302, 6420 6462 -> 0.5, 17.8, 18.3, 18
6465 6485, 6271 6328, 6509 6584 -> 1.1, 17.6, 20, 19.3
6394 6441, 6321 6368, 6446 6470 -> -0.1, 18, 18.5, 18.3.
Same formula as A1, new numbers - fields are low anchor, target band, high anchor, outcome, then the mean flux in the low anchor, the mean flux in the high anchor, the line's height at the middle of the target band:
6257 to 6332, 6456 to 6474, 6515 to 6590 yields 0.6 A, 17.5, 20.4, 19.4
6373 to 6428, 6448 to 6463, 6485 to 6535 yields 0.4 A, 18.3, 18.6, 18.4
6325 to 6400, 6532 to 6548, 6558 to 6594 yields 1.7 A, 18.1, 21.5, 20.9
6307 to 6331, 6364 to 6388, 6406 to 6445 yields 0.0 A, 17.2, 18.2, 17.7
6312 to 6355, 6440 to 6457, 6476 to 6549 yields 0.1 A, 18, 18.5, 18.3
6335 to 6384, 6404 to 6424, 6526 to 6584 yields 0.5 A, 17.8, 20.2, 18.5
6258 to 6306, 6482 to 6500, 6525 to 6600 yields 1.7 A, 17.6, 20.3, 19.6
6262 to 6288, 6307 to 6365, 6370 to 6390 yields 0.6 A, 17.7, 18.2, 18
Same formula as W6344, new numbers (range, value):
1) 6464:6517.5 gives 22.41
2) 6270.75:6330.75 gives 18.99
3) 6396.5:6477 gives 20.8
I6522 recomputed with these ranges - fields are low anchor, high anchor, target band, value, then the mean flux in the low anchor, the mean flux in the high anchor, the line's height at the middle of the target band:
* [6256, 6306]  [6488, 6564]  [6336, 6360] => -0.2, 17.5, 19.1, 17.9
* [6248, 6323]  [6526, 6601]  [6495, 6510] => 1.3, 17.4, 20.3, 19.7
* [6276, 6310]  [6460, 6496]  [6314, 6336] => -0.4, 17.5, 18.3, 17.7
